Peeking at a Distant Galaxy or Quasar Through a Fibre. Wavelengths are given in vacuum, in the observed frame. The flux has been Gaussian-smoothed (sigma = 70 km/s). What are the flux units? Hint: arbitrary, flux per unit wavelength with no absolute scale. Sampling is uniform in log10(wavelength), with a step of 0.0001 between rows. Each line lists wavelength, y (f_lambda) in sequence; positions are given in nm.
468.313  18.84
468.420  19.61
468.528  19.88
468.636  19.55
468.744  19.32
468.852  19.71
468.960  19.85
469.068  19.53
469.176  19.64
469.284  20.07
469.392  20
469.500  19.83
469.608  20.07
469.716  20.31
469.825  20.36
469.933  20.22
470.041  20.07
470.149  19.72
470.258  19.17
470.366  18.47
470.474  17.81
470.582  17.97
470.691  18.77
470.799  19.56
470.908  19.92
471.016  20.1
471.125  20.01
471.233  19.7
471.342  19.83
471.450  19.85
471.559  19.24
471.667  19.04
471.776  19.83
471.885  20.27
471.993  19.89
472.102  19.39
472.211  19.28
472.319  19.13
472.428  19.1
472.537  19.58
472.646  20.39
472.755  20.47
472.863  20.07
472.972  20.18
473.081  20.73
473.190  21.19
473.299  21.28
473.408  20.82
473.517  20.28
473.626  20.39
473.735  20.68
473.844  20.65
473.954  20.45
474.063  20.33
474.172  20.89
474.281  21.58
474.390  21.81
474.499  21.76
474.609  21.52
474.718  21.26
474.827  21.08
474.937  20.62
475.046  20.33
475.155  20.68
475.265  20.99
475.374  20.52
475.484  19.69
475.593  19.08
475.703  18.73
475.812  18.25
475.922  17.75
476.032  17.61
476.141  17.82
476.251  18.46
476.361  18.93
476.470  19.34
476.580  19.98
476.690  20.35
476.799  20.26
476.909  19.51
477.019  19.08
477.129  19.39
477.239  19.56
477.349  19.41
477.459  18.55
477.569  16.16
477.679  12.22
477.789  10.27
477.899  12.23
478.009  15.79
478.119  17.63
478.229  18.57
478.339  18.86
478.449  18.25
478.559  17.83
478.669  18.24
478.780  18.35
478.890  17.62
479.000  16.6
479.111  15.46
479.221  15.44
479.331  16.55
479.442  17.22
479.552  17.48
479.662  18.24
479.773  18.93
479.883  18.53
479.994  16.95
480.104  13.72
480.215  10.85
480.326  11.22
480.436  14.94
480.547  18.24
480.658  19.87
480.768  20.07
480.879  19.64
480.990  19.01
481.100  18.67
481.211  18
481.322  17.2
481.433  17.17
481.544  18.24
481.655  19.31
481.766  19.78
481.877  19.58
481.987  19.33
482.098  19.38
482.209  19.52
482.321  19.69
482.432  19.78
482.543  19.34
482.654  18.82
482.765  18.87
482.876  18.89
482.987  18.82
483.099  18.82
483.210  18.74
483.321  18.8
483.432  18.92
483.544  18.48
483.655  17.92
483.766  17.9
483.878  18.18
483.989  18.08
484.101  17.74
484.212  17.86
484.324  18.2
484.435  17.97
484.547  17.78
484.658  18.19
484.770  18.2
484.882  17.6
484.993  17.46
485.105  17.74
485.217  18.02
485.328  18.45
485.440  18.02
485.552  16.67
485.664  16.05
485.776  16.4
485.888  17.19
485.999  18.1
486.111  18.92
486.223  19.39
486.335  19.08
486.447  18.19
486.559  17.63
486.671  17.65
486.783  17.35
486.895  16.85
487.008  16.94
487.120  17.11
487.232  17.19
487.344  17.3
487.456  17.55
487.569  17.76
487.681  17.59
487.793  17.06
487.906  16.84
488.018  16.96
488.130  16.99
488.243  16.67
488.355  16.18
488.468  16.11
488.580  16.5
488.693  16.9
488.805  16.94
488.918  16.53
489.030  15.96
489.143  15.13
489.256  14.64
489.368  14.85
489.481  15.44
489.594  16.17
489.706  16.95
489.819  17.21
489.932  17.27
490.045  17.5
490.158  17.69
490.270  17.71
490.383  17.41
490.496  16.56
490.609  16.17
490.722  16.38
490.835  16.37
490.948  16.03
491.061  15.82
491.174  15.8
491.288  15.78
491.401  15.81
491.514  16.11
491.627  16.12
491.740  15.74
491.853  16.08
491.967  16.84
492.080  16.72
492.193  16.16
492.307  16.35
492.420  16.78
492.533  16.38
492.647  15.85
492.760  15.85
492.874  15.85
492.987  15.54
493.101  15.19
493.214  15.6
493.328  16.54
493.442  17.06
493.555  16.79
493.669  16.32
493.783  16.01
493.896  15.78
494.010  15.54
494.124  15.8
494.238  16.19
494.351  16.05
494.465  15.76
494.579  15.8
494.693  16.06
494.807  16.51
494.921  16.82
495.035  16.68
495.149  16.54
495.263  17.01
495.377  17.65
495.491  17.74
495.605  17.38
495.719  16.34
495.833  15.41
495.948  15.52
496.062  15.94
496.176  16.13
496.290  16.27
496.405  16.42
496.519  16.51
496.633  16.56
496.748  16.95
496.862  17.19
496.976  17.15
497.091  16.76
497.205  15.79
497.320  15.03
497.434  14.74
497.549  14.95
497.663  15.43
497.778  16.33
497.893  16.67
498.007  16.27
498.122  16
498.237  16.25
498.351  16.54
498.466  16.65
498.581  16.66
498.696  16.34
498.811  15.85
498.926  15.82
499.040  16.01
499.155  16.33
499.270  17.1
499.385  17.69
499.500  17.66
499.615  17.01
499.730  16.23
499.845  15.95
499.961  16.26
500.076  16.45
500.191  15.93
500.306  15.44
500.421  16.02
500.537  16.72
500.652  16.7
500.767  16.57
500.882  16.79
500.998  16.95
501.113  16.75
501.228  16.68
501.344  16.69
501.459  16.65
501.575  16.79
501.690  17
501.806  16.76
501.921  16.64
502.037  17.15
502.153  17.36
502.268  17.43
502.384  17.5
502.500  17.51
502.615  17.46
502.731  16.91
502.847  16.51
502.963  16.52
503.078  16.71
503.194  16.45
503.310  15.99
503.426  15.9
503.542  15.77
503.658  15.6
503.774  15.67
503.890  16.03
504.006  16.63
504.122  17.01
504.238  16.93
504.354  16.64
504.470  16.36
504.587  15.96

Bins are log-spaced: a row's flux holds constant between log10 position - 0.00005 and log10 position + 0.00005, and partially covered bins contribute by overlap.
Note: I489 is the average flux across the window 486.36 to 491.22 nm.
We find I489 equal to 16.8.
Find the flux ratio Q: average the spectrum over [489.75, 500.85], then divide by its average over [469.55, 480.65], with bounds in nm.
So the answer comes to 0.87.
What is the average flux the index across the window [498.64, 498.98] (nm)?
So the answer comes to 16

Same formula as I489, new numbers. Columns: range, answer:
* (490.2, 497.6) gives 16.3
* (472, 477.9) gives 19.5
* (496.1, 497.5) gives 16.3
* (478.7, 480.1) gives 17.2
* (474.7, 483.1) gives 18.1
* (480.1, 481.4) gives 16.9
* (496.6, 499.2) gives 16.2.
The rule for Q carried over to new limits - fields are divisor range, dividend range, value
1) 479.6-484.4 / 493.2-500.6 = 0.90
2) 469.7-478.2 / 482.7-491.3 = 0.89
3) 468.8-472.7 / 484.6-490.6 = 0.87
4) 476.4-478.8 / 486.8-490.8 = 0.94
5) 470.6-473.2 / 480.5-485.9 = 0.93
